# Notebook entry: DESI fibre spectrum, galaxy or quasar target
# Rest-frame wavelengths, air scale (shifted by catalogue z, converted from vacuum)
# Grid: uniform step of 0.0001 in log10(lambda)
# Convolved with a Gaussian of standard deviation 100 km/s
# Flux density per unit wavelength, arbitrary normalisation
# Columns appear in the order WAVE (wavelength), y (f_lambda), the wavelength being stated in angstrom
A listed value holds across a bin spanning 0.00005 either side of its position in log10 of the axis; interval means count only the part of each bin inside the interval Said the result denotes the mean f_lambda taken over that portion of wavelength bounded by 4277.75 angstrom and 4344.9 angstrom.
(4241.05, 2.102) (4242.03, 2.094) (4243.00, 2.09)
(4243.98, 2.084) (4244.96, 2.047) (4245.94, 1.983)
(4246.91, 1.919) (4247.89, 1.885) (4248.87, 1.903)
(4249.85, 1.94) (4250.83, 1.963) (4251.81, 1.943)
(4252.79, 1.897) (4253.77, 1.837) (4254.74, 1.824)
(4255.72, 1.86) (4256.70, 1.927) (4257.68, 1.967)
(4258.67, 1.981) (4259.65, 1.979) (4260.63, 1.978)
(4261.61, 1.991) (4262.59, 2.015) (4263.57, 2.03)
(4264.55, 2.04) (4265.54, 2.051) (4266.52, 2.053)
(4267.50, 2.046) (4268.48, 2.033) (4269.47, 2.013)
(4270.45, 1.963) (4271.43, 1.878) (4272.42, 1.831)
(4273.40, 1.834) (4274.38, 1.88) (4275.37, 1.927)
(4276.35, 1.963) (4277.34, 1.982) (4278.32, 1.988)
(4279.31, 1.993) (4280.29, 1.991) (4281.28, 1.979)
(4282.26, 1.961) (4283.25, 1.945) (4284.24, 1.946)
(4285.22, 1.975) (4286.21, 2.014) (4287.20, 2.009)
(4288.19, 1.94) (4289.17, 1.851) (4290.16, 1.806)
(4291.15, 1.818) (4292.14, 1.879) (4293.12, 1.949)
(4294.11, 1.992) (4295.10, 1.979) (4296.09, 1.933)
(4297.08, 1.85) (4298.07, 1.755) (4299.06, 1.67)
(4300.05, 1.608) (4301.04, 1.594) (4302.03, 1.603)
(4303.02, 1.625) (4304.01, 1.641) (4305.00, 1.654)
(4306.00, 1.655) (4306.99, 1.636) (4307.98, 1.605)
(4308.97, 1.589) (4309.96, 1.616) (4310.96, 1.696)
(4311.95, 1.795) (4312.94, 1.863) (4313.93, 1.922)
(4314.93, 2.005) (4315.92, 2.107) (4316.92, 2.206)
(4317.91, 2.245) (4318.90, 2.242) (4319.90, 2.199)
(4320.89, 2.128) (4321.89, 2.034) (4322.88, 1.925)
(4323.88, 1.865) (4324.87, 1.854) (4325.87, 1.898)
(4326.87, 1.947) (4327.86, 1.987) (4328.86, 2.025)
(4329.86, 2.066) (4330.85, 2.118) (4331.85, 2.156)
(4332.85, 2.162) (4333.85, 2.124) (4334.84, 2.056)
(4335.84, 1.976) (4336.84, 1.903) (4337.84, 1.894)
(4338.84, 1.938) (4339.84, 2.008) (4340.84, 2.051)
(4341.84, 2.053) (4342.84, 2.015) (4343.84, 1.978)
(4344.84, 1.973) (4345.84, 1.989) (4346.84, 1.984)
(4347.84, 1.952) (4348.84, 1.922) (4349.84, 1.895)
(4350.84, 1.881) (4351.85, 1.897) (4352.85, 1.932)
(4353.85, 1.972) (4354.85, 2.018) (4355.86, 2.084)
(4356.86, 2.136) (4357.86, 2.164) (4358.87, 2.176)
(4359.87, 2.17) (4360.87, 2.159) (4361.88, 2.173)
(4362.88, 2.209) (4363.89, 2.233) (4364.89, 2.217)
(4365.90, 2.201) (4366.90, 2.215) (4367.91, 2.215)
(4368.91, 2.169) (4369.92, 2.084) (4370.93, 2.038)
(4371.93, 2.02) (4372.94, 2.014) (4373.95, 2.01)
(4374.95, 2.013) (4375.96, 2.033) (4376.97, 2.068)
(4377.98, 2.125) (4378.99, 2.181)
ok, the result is 1.92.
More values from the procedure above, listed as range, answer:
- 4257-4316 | 1.88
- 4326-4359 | 2.01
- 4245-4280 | 1.95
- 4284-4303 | 1.84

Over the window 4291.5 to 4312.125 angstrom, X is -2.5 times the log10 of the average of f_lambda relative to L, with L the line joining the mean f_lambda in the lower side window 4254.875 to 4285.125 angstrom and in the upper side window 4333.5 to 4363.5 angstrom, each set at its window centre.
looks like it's 0.15 mag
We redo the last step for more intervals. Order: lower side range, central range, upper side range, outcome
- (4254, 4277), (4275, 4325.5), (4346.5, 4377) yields 0.066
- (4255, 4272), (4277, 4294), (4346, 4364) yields 0.031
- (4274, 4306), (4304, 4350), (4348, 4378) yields 0.012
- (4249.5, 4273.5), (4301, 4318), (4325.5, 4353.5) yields 0.118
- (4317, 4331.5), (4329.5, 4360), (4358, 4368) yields 0.055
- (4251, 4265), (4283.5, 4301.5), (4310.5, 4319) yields 0.064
